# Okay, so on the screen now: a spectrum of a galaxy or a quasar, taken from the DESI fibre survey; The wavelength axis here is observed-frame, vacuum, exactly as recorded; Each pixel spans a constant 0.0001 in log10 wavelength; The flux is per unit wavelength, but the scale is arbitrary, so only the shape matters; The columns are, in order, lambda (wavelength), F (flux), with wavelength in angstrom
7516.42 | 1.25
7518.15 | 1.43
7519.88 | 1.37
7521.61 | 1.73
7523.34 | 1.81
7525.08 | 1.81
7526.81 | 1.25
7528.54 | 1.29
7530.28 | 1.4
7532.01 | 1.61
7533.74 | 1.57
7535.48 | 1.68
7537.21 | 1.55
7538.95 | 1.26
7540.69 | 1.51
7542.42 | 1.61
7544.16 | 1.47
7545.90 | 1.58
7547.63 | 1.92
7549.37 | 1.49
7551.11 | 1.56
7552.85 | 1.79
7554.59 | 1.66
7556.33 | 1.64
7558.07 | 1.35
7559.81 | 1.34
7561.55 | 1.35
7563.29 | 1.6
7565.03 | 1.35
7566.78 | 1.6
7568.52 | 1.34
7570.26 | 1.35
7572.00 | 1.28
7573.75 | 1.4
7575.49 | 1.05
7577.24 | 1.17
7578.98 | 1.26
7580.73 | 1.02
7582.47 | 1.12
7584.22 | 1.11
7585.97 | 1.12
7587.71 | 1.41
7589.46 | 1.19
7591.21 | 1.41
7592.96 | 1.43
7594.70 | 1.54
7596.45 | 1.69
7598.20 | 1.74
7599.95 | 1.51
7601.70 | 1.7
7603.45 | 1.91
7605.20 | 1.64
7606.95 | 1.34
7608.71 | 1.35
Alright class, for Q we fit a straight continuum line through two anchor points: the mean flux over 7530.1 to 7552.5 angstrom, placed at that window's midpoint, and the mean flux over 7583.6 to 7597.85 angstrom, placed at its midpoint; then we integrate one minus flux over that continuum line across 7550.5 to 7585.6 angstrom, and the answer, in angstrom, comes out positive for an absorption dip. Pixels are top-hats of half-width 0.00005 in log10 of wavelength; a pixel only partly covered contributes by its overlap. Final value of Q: 2.57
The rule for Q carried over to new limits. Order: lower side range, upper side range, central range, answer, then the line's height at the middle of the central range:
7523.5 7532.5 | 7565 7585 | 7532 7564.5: -3.8 angstrom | 1.39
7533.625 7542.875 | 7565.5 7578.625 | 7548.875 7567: -1.5 angstrom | 1.4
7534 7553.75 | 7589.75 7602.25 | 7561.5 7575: 1.4 angstrom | 1.57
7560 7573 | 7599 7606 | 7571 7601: 4.6 angstrom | 1.56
